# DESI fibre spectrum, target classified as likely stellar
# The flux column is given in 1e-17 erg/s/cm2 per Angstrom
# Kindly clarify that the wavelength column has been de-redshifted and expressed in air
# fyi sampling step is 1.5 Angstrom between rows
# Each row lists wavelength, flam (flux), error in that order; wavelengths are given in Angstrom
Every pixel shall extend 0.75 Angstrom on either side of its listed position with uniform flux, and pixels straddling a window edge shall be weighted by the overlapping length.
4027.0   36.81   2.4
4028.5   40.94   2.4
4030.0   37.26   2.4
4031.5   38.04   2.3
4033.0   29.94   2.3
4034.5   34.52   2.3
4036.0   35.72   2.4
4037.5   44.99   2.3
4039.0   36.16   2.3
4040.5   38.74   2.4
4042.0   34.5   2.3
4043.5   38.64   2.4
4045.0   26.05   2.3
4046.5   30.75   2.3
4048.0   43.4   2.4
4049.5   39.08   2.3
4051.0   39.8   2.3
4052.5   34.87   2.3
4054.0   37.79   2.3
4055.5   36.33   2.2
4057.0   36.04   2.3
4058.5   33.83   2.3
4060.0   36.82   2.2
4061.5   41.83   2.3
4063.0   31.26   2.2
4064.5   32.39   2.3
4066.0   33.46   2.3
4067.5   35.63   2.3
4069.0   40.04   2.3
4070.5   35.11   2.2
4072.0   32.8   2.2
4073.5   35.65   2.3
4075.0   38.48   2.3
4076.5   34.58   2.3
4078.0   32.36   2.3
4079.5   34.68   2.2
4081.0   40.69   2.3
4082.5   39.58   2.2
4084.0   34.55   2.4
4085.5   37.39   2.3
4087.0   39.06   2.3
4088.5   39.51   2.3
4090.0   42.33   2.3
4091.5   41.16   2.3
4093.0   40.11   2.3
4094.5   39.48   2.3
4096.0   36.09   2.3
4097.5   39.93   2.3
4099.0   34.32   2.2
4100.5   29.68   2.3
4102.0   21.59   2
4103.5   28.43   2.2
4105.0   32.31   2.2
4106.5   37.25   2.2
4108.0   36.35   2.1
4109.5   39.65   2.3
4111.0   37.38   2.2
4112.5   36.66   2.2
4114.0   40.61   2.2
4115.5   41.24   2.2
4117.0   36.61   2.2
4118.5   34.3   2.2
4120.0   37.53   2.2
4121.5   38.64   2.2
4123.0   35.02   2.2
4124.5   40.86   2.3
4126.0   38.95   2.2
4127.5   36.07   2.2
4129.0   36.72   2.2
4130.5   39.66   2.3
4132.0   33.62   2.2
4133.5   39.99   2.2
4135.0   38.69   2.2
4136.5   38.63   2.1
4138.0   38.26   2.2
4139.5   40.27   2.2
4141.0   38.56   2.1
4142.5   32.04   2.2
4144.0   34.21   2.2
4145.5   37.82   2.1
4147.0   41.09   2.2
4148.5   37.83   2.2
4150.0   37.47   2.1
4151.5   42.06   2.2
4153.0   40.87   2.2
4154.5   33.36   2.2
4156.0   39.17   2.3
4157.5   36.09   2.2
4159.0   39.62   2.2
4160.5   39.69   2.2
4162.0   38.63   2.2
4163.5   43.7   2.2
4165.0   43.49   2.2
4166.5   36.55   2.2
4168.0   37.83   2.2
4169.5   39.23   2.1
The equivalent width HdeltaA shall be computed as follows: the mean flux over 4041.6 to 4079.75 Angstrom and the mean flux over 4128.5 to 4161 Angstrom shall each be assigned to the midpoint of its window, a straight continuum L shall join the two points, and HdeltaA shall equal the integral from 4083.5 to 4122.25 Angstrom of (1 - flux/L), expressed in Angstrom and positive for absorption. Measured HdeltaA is 0.2 Angstrom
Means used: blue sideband 35.6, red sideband 38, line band 36.6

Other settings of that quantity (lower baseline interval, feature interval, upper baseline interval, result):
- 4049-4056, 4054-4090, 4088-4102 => 1.00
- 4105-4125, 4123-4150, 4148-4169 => 0.40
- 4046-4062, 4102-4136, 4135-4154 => 1.07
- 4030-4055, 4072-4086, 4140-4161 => 0.27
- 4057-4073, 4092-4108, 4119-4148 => 1.05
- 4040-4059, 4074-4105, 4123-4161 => 0.69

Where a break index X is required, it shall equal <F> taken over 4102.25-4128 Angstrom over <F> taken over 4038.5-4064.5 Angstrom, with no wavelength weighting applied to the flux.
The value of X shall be 1.0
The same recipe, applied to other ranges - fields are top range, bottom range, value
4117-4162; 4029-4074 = 1.05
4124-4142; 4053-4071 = 1.07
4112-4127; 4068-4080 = 1.07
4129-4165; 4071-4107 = 1.07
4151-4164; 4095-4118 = 1.11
